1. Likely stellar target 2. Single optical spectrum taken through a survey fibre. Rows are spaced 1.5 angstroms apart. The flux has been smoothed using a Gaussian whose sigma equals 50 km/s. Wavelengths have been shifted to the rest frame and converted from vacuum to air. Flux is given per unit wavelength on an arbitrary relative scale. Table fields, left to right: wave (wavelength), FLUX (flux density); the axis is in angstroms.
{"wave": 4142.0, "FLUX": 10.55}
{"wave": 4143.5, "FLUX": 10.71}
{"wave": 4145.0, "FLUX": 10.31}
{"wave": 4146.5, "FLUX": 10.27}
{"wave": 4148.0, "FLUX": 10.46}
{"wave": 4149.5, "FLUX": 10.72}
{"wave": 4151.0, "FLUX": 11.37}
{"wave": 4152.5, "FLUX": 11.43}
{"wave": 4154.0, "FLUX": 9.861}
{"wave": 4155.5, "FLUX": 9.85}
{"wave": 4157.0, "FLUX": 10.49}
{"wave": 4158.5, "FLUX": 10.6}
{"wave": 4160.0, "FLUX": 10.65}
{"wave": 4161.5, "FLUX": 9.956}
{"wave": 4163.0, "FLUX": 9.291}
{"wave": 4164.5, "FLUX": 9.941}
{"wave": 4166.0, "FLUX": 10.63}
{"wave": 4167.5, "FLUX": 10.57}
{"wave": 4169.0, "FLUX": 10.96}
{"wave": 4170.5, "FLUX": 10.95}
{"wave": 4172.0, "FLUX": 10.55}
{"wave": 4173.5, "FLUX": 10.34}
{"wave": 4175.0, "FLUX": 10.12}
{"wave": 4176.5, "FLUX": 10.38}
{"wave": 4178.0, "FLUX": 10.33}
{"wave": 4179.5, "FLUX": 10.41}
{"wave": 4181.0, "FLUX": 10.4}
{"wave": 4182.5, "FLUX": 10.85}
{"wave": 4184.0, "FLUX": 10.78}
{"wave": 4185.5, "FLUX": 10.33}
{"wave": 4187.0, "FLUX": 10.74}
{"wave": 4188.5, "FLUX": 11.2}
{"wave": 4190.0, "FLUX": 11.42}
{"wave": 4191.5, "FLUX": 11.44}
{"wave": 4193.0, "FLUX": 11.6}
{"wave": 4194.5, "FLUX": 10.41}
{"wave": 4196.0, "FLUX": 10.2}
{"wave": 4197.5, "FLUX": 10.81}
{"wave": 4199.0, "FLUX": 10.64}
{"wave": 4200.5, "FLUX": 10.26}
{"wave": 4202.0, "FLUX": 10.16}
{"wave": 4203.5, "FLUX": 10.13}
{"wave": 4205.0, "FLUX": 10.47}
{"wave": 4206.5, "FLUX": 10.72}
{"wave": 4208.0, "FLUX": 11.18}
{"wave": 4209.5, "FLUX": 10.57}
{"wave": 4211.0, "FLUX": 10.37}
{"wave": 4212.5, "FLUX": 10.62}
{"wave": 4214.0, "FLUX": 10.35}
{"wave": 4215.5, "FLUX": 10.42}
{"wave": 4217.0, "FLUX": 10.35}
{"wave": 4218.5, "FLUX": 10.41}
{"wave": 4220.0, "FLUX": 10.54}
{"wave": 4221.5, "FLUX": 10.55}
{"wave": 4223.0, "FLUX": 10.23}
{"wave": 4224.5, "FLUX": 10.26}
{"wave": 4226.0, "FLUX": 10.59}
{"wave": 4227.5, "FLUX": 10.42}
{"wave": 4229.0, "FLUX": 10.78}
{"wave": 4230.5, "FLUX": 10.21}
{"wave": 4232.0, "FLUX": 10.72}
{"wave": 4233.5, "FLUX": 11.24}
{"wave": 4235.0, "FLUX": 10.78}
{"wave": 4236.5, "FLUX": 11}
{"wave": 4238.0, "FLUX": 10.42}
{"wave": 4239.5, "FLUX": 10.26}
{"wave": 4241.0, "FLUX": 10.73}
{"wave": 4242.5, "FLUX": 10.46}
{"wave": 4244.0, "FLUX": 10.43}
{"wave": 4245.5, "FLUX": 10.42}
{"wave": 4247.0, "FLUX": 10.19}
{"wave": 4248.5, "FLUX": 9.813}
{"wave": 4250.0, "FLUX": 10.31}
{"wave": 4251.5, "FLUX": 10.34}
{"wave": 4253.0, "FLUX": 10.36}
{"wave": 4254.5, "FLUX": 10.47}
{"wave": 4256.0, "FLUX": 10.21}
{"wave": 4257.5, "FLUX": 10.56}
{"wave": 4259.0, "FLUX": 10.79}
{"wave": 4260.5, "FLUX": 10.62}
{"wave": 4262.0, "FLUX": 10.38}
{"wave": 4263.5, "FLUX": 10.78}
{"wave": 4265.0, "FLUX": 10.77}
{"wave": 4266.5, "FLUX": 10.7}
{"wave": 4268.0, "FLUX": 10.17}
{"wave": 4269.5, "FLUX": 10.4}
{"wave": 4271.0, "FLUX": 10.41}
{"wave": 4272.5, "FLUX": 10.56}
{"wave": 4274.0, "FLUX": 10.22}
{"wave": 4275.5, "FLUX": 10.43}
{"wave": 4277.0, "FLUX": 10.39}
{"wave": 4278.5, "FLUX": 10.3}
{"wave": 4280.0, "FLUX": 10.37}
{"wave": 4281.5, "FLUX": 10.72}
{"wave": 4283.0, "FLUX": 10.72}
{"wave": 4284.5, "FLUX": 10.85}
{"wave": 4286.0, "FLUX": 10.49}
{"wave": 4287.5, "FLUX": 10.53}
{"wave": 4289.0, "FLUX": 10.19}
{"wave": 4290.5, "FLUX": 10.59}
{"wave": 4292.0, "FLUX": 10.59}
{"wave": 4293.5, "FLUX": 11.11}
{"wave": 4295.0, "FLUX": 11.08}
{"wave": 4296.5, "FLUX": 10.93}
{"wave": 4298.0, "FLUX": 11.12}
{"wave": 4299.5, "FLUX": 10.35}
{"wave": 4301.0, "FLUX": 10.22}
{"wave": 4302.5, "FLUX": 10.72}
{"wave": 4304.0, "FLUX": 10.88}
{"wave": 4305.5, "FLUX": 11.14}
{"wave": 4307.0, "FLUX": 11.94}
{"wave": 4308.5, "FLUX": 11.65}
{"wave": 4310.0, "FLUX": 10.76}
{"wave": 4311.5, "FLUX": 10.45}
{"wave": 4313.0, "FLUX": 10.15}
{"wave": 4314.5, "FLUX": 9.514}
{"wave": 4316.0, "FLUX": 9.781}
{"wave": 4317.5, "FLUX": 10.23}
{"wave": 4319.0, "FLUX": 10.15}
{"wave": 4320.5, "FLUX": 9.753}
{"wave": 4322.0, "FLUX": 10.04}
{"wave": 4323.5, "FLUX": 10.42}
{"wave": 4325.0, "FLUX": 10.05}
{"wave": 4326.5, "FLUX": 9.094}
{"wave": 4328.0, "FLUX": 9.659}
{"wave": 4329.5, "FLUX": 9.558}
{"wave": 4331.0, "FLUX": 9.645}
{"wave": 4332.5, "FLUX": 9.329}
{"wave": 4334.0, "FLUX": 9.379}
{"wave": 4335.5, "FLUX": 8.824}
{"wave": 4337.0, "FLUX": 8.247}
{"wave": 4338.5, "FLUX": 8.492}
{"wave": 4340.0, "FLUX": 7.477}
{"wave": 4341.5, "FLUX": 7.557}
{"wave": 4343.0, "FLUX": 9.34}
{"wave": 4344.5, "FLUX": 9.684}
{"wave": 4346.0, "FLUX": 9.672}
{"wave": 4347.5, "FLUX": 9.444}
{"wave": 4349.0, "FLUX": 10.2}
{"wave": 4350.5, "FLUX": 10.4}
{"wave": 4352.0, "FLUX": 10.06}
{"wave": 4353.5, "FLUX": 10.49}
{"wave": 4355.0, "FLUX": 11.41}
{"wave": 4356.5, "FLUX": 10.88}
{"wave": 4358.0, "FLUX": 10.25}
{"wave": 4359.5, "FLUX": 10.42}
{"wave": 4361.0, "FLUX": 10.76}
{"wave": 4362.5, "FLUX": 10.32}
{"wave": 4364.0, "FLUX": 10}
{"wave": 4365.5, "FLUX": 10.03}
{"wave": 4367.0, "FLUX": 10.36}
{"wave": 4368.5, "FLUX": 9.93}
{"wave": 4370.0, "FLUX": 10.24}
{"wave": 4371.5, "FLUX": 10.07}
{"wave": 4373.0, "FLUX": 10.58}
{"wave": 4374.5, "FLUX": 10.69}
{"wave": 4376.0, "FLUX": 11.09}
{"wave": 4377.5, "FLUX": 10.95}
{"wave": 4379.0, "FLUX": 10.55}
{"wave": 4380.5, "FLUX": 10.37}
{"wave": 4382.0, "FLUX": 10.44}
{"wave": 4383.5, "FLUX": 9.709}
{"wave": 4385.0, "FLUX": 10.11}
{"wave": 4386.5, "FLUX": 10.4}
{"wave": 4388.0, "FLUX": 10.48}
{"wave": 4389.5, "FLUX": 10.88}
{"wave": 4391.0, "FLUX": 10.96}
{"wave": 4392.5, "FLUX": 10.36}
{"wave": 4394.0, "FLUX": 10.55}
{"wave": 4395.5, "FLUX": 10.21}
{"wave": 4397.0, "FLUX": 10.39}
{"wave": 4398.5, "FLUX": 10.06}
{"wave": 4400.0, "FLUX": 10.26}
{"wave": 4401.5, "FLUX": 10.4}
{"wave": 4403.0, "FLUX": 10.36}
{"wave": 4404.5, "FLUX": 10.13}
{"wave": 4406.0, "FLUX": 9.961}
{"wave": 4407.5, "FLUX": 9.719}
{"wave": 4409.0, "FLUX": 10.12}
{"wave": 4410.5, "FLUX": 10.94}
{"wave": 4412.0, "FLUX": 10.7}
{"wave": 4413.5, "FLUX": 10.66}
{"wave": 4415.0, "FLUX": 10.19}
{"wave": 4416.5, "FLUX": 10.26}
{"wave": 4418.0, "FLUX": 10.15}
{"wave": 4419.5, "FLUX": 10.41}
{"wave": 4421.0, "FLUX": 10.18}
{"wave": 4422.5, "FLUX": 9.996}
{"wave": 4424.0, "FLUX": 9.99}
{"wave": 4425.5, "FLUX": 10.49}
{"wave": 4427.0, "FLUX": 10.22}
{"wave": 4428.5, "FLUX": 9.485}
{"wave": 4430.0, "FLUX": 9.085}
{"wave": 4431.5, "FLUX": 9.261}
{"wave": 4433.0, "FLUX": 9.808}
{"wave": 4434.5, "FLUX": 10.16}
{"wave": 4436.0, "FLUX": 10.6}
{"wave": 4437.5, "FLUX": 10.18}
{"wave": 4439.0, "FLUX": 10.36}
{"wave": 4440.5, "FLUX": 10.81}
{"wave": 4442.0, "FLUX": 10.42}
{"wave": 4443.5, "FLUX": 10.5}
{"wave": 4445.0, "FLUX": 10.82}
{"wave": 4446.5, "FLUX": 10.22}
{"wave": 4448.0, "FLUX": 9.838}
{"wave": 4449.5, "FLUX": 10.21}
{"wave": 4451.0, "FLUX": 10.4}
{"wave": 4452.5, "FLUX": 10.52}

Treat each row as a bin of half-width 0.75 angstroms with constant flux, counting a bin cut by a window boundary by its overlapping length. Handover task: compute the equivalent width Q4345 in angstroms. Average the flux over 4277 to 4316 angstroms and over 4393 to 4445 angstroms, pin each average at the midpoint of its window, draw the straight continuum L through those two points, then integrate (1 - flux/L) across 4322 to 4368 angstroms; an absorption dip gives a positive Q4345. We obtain 3.4 angstroms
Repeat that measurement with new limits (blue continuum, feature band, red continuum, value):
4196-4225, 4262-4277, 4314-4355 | -0.7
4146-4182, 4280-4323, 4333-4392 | -1.8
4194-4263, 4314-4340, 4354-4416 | 2.4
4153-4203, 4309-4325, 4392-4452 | 0.3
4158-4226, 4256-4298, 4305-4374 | -1.6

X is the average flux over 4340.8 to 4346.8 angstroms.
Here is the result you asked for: 9.08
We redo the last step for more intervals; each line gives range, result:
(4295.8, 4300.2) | 10.8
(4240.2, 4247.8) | 10.4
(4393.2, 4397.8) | 10.4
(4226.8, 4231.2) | 10.5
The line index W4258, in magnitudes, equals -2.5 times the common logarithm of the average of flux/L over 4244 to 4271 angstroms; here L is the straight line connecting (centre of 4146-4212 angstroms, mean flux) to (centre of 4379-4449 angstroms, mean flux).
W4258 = 0.00 mag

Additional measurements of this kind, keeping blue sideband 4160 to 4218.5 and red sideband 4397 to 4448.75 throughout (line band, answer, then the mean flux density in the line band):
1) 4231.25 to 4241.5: -0.026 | 10.7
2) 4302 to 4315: -0.047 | 10.8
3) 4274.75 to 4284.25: -0.010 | 10.5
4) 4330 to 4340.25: 0.168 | 8.85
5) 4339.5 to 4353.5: 0.100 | 9.41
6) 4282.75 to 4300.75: -0.031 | 10.7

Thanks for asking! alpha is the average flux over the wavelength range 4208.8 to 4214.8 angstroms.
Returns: 10.5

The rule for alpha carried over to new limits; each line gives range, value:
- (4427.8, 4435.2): 9.56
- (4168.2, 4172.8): 10.8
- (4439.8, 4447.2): 10.6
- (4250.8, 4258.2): 10.4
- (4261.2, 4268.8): 10.6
